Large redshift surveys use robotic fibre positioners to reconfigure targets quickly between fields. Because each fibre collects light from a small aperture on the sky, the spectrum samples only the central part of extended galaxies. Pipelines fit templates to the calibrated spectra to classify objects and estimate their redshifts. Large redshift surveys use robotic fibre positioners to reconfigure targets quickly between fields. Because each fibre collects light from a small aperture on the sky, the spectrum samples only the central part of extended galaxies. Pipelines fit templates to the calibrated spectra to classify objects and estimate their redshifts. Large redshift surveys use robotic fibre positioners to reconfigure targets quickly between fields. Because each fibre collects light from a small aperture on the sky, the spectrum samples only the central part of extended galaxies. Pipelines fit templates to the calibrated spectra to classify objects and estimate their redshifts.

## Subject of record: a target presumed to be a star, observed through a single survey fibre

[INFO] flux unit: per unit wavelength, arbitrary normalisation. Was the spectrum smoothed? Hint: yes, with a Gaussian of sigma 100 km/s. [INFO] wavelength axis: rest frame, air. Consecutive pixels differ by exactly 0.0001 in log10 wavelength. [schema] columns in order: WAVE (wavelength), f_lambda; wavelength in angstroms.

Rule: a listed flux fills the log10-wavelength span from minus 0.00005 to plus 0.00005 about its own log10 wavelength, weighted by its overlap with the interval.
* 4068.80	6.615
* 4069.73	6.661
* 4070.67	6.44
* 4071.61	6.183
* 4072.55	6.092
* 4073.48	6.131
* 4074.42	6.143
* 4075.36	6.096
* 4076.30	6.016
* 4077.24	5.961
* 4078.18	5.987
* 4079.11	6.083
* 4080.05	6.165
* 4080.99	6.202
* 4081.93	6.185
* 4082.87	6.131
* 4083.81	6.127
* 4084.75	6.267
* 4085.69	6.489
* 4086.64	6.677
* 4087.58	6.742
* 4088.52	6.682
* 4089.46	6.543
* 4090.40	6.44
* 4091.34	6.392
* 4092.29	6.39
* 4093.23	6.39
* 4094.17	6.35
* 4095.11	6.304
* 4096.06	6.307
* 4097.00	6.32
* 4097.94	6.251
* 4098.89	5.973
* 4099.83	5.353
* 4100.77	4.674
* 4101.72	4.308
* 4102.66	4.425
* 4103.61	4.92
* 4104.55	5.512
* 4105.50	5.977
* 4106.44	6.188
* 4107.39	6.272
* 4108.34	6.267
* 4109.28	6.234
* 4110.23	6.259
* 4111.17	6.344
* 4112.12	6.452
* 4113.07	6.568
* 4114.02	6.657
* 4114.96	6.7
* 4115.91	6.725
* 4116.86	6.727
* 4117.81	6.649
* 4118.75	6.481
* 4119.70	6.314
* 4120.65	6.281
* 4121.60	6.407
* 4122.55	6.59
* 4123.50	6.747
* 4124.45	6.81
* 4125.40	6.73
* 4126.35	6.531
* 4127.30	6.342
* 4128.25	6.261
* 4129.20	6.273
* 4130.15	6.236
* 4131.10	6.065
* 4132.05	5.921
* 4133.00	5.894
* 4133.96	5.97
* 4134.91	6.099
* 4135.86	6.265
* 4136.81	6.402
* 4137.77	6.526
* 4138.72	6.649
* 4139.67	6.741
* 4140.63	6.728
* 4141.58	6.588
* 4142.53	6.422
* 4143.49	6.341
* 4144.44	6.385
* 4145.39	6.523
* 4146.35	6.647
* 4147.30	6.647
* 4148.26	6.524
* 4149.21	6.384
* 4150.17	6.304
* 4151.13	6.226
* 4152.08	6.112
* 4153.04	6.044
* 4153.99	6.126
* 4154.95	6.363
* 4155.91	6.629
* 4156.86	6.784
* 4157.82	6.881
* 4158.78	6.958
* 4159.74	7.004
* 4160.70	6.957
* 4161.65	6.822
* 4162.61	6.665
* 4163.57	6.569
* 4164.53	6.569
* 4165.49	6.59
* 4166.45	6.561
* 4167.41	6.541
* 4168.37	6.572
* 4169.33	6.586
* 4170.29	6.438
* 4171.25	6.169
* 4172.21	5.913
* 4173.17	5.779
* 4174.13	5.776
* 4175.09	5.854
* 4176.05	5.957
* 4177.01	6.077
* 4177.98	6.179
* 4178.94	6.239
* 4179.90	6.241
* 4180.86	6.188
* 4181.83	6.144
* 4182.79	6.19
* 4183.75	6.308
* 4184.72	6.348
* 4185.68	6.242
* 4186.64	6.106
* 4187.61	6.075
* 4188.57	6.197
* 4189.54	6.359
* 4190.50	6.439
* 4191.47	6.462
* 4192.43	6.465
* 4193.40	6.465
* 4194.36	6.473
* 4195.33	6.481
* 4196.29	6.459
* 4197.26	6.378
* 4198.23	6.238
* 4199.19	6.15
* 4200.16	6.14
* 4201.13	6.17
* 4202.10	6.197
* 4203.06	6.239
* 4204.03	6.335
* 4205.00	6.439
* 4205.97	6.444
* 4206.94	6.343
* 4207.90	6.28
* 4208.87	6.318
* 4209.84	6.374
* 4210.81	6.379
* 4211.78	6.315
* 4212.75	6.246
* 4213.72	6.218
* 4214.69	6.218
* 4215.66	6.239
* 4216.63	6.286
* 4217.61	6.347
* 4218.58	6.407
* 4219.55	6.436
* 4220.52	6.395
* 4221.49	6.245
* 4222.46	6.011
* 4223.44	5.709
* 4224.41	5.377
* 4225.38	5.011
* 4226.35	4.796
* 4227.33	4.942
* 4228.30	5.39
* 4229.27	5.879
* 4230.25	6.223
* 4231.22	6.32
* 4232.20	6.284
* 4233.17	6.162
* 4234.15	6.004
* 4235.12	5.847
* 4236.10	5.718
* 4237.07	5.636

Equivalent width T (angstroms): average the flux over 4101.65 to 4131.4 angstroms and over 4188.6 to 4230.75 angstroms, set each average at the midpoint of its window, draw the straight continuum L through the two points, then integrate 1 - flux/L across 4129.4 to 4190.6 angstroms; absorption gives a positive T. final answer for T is -1.5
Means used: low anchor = 6.25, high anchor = 6.16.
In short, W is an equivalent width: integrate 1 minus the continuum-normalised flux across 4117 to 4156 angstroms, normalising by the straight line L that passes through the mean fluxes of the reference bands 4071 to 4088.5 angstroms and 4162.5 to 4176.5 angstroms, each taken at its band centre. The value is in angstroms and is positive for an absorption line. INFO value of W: -0.80 angstroms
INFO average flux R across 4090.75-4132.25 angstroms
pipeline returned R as 6.18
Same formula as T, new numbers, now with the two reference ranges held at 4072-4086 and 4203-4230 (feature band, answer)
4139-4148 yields -0.7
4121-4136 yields -0.5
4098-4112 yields 1.1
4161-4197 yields -1.4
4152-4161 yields -0.8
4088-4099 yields -0.4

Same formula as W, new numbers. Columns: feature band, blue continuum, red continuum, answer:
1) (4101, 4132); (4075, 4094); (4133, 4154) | 0.67 angstroms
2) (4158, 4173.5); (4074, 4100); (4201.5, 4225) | -0.77 angstroms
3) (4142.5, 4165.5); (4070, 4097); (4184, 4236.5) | -1.23 angstroms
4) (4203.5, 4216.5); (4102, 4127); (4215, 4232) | -0.83 angstroms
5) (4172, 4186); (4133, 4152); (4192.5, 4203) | 0.56 angstroms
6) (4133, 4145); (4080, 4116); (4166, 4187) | -0.47 angstroms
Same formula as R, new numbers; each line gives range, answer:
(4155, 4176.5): 6.48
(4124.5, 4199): 6.37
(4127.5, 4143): 6.32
